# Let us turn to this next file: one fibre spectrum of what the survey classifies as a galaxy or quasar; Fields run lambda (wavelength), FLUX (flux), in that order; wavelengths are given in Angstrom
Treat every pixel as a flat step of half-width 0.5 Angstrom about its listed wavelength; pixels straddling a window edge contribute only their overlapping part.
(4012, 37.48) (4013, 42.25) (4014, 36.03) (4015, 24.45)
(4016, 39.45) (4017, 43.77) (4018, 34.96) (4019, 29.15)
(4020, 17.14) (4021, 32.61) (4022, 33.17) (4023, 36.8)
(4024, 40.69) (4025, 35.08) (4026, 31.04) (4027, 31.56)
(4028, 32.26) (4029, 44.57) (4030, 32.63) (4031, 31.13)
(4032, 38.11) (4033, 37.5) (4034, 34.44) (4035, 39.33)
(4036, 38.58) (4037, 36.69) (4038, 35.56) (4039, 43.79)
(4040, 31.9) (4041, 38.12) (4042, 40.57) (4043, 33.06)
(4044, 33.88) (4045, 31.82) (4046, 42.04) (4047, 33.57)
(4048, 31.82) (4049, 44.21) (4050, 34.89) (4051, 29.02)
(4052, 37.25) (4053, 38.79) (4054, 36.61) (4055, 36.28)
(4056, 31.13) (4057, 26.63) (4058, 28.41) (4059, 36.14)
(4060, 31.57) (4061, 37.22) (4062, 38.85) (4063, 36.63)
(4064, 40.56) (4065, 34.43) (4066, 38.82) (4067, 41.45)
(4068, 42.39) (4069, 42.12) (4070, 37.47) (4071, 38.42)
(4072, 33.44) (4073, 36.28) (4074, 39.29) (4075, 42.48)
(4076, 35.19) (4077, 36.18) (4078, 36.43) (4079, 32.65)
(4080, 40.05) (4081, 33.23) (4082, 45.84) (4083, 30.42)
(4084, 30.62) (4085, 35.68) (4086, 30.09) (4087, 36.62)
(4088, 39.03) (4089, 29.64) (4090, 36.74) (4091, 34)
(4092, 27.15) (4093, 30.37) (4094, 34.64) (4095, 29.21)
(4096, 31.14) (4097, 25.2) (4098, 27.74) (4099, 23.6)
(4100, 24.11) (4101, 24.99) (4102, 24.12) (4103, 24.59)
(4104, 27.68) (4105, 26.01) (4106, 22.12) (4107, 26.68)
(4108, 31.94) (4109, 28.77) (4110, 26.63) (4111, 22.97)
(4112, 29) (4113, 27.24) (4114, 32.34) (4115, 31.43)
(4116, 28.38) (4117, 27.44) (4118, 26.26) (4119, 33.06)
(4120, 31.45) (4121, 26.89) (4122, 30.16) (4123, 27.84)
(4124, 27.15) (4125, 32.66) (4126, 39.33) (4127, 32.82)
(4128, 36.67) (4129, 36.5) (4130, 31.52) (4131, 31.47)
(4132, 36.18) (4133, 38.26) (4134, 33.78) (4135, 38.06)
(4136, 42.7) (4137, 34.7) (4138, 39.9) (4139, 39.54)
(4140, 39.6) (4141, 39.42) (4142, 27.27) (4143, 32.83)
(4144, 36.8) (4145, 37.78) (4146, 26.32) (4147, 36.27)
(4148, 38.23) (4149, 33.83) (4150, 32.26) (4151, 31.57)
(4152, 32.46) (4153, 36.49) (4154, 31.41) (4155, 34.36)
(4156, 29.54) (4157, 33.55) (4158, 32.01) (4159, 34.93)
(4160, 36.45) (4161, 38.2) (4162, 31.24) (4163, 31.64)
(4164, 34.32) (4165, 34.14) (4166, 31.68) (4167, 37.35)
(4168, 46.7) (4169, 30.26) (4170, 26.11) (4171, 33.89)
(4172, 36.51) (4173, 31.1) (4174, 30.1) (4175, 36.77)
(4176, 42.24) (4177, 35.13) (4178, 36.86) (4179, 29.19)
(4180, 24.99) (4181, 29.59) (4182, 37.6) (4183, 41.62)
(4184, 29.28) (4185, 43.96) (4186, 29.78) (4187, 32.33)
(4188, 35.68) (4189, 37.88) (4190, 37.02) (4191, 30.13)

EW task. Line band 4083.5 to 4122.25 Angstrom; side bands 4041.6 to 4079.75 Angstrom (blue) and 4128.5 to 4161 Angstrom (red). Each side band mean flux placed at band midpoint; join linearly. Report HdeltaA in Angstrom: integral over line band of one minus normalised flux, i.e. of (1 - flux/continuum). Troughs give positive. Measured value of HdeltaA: 7.1 Angstrom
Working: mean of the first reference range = 36.3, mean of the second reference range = 34.9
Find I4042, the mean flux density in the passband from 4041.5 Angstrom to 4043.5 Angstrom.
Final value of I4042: 36.8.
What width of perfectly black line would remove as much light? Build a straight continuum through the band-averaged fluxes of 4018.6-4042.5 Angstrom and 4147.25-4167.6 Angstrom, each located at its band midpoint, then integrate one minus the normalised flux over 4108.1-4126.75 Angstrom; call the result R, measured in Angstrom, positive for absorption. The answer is 2.6 Angstrom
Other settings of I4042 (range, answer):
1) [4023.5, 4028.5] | 34.1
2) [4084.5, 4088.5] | 35.4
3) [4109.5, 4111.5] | 24.8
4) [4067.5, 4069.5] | 42.3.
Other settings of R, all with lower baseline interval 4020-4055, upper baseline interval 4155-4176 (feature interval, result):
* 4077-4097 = 0.8 Angstrom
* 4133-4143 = -0.8 Angstrom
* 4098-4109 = 2.8 Angstrom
